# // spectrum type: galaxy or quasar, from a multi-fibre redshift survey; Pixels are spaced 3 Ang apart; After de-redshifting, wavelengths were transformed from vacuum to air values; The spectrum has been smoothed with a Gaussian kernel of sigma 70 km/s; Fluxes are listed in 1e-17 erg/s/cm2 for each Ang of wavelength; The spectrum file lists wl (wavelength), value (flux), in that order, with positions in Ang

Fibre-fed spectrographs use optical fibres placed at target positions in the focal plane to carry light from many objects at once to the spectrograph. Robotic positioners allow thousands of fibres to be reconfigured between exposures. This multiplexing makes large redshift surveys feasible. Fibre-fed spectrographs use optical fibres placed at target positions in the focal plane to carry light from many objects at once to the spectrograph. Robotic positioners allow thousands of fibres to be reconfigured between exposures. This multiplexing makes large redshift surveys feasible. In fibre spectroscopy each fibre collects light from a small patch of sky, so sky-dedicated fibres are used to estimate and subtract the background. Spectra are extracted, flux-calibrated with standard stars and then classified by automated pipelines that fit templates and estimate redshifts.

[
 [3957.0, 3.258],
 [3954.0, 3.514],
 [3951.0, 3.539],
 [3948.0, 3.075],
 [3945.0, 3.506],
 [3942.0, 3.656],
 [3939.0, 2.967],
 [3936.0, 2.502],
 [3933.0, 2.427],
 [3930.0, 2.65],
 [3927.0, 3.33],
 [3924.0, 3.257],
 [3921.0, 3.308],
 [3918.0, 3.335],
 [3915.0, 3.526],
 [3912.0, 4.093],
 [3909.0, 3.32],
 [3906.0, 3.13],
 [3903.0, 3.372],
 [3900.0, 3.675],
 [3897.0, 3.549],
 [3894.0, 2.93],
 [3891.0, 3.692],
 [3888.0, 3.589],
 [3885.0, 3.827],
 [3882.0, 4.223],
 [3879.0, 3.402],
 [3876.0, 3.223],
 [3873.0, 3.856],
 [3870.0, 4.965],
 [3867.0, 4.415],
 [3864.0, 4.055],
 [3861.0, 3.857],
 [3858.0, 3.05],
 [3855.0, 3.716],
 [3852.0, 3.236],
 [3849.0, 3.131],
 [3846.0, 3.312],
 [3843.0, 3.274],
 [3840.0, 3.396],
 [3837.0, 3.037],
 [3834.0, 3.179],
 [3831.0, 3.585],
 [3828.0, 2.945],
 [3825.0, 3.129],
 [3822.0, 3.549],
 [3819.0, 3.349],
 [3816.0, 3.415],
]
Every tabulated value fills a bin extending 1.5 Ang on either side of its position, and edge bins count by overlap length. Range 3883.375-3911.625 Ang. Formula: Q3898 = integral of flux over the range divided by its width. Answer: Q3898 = 3.48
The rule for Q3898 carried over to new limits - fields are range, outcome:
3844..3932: 3.54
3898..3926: 3.45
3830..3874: 3.6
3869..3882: 3.86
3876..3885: 3.72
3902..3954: 3.24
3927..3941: 2.75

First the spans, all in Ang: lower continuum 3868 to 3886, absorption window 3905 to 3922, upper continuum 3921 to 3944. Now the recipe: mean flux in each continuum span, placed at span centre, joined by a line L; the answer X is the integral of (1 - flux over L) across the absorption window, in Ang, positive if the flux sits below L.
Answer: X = -0.7 Ang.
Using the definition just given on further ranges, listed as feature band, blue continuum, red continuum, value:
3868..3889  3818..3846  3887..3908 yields -3.2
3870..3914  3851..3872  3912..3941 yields -1.0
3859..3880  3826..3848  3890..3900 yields -3.9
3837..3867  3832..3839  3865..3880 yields 0.5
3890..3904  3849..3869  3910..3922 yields 0.7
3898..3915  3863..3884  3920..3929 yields 0.0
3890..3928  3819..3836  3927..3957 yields -3.1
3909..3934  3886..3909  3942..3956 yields 1.2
